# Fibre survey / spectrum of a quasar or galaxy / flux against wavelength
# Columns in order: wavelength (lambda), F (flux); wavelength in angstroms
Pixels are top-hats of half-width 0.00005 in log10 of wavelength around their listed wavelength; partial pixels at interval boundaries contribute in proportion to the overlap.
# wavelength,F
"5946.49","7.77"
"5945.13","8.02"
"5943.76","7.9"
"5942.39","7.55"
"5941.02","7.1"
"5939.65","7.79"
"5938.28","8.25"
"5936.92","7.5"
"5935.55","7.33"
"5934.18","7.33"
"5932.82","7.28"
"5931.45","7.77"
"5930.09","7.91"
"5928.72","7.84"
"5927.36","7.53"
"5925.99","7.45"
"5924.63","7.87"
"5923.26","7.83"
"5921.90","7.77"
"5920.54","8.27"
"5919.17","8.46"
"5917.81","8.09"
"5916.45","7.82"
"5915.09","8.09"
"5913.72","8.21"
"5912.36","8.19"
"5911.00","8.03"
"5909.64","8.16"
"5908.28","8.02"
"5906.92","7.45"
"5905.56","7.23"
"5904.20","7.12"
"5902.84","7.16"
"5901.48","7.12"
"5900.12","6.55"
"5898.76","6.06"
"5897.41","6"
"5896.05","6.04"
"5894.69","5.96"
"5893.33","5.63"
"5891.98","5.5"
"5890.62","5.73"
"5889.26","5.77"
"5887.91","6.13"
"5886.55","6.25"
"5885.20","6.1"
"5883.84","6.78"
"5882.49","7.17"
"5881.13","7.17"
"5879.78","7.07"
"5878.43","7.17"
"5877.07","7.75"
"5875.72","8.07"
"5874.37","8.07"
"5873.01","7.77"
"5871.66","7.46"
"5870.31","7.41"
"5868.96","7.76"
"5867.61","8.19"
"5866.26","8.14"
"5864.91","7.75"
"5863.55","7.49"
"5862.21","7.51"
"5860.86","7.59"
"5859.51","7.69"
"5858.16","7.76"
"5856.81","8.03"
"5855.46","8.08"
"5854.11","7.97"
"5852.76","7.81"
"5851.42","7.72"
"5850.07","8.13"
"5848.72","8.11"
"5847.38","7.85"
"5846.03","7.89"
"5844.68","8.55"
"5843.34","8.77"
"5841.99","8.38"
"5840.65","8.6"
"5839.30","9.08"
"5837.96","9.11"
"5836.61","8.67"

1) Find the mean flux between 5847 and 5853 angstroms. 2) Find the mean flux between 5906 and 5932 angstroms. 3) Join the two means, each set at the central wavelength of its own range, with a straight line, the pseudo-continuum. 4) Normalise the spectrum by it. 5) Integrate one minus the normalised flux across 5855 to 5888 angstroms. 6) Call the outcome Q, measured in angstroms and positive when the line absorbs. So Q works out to 1.95 angstroms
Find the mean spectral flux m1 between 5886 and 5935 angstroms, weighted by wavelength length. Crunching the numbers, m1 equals 7.22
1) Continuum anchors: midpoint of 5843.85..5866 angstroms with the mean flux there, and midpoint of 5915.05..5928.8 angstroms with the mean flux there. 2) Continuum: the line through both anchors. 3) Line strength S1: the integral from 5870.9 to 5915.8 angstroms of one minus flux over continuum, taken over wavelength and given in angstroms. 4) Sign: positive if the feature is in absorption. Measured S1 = 5.1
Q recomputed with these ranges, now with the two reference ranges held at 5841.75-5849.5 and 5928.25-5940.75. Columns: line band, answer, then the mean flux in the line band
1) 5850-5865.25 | 0.72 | 7.78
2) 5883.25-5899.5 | 3.98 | 5.99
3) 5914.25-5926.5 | -0.37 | 7.97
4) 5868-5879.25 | 0.52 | 7.69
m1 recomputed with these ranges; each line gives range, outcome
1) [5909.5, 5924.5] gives 8.07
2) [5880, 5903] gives 6.3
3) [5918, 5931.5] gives 7.88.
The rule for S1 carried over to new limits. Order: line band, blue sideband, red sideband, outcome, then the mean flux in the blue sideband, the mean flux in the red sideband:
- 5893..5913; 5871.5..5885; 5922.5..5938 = 1.3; 7.4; 7.62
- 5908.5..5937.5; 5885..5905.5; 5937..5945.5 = -2.9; 6.24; 7.74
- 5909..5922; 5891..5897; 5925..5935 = -2.4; 5.79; 7.6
